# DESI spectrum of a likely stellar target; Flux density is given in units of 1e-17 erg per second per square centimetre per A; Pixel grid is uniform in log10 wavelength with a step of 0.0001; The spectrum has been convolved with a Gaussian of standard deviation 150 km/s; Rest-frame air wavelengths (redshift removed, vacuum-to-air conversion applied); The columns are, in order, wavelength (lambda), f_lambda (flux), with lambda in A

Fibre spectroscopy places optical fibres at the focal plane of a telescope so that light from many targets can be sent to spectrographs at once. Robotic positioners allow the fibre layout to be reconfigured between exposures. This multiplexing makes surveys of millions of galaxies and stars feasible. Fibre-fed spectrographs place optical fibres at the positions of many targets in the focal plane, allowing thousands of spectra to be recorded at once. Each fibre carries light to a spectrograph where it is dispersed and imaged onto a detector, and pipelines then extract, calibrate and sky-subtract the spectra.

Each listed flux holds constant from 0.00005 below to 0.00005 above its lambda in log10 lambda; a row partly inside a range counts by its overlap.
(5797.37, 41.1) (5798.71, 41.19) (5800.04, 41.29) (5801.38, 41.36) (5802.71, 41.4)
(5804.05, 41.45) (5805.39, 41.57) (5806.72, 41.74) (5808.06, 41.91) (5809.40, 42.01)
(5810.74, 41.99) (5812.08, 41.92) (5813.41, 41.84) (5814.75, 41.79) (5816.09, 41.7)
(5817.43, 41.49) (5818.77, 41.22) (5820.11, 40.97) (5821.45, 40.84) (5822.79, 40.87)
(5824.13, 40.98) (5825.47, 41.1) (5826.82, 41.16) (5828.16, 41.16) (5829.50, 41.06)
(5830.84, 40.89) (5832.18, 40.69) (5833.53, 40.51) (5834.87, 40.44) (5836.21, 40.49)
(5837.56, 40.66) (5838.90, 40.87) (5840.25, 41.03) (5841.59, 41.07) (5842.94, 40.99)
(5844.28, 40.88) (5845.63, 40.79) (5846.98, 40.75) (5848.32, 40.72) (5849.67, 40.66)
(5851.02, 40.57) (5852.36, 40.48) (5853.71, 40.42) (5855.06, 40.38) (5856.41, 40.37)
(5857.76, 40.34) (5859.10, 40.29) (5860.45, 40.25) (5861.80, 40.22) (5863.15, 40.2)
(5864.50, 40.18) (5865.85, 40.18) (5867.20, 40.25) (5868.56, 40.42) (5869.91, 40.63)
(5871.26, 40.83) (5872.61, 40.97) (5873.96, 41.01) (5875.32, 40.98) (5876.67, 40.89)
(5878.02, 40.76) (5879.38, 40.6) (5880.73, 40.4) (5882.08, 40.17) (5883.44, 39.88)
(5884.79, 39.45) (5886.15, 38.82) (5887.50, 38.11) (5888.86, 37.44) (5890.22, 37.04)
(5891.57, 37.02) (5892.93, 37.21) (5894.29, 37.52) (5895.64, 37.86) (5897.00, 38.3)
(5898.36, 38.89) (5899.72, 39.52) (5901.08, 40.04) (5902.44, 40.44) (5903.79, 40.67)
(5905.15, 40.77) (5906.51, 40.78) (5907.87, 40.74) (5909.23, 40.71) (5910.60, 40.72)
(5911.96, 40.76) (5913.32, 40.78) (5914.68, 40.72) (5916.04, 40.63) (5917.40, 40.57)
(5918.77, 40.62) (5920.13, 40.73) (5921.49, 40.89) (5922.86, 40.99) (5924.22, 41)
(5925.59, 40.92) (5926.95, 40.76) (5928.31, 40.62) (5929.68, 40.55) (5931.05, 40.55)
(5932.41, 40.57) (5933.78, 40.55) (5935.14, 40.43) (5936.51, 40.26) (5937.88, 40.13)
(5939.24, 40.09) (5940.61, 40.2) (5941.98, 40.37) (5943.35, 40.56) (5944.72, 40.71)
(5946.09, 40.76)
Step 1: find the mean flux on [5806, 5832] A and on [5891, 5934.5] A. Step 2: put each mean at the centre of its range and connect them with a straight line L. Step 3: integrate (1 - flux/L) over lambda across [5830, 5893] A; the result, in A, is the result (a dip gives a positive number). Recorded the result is 1.0 A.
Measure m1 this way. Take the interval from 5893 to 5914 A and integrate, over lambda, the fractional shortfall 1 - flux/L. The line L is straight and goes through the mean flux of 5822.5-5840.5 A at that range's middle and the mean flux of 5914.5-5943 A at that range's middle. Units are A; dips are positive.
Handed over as 0.4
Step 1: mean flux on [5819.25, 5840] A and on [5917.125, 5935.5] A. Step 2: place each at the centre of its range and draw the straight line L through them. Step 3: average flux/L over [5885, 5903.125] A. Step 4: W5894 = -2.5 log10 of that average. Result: 0.07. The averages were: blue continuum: 40.8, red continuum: 40.7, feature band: 38.4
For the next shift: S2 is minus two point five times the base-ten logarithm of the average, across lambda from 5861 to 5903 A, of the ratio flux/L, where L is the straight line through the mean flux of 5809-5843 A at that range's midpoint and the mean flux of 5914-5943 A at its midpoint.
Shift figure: 0.035 mag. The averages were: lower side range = 41.1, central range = 39.5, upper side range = 40.6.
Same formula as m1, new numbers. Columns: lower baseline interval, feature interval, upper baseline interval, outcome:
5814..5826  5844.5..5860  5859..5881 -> 0.1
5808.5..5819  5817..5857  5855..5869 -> 0.2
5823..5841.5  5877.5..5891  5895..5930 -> 0.4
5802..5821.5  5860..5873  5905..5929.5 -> 0.2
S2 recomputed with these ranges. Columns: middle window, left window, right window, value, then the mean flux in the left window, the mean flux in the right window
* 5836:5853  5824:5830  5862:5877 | 0.003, 41.1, 40.6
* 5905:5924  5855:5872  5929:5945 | -0.009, 40.4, 40.4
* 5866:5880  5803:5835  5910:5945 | 0.007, 41.3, 40.6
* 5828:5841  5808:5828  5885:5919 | 0.007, 41.4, 39.4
